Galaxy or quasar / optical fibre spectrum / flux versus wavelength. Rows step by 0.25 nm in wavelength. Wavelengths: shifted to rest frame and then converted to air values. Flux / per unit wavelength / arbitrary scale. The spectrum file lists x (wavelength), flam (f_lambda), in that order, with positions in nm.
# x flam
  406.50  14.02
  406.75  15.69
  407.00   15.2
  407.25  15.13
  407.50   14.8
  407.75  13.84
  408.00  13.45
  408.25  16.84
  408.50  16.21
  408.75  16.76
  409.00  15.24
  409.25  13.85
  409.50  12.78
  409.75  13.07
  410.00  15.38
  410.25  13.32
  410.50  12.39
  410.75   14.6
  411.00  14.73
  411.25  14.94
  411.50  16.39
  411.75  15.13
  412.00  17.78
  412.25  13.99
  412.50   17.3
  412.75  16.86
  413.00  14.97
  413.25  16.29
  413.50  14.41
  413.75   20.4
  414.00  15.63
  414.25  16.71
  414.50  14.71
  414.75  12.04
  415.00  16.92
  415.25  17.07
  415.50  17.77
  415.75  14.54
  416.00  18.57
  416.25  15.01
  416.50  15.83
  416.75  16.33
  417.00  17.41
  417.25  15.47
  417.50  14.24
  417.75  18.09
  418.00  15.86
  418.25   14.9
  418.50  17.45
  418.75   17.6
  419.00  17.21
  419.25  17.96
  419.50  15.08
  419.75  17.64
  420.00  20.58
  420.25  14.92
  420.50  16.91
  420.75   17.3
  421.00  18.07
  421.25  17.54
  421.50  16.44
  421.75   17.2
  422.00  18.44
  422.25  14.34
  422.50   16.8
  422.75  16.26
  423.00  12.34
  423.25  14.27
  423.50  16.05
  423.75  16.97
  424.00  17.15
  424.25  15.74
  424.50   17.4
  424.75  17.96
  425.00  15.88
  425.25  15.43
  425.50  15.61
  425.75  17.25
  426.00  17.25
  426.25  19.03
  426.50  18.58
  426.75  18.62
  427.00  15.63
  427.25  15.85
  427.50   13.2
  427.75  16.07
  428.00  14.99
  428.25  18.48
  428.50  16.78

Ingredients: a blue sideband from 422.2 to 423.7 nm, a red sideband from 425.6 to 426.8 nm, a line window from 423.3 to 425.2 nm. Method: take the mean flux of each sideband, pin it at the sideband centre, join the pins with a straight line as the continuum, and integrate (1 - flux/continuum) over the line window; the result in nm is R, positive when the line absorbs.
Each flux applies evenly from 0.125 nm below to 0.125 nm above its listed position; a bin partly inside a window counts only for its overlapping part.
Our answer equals -0.033 nm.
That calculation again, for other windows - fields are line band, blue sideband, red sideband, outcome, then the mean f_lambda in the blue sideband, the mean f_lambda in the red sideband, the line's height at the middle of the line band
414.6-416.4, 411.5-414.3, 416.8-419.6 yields 0.05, 16.3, 16.5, 16.4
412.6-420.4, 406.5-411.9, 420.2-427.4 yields -0.36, 14.7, 16.6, 15.7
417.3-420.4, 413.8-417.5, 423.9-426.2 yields -0.10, 16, 16.7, 16.3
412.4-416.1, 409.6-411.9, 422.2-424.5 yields -0.36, 14.5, 15.7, 14.8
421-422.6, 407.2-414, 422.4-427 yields -0.06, 15.2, 16.6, 16.3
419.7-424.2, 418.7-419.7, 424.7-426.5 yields 0.10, 17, 17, 17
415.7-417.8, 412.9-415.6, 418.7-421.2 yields 0.06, 16.1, 17.3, 16.6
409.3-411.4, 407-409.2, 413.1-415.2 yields 0.21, 15.2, 15.9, 15.5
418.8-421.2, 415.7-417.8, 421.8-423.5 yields -0.23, 16.2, 15.5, 15.8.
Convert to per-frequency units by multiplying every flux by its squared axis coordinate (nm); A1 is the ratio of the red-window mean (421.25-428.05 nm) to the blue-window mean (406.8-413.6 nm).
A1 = 1.2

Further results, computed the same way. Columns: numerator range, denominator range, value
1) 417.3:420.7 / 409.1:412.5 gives 1.20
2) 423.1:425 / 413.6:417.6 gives 1.06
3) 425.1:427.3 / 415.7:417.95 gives 1.10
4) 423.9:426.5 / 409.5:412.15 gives 1.24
